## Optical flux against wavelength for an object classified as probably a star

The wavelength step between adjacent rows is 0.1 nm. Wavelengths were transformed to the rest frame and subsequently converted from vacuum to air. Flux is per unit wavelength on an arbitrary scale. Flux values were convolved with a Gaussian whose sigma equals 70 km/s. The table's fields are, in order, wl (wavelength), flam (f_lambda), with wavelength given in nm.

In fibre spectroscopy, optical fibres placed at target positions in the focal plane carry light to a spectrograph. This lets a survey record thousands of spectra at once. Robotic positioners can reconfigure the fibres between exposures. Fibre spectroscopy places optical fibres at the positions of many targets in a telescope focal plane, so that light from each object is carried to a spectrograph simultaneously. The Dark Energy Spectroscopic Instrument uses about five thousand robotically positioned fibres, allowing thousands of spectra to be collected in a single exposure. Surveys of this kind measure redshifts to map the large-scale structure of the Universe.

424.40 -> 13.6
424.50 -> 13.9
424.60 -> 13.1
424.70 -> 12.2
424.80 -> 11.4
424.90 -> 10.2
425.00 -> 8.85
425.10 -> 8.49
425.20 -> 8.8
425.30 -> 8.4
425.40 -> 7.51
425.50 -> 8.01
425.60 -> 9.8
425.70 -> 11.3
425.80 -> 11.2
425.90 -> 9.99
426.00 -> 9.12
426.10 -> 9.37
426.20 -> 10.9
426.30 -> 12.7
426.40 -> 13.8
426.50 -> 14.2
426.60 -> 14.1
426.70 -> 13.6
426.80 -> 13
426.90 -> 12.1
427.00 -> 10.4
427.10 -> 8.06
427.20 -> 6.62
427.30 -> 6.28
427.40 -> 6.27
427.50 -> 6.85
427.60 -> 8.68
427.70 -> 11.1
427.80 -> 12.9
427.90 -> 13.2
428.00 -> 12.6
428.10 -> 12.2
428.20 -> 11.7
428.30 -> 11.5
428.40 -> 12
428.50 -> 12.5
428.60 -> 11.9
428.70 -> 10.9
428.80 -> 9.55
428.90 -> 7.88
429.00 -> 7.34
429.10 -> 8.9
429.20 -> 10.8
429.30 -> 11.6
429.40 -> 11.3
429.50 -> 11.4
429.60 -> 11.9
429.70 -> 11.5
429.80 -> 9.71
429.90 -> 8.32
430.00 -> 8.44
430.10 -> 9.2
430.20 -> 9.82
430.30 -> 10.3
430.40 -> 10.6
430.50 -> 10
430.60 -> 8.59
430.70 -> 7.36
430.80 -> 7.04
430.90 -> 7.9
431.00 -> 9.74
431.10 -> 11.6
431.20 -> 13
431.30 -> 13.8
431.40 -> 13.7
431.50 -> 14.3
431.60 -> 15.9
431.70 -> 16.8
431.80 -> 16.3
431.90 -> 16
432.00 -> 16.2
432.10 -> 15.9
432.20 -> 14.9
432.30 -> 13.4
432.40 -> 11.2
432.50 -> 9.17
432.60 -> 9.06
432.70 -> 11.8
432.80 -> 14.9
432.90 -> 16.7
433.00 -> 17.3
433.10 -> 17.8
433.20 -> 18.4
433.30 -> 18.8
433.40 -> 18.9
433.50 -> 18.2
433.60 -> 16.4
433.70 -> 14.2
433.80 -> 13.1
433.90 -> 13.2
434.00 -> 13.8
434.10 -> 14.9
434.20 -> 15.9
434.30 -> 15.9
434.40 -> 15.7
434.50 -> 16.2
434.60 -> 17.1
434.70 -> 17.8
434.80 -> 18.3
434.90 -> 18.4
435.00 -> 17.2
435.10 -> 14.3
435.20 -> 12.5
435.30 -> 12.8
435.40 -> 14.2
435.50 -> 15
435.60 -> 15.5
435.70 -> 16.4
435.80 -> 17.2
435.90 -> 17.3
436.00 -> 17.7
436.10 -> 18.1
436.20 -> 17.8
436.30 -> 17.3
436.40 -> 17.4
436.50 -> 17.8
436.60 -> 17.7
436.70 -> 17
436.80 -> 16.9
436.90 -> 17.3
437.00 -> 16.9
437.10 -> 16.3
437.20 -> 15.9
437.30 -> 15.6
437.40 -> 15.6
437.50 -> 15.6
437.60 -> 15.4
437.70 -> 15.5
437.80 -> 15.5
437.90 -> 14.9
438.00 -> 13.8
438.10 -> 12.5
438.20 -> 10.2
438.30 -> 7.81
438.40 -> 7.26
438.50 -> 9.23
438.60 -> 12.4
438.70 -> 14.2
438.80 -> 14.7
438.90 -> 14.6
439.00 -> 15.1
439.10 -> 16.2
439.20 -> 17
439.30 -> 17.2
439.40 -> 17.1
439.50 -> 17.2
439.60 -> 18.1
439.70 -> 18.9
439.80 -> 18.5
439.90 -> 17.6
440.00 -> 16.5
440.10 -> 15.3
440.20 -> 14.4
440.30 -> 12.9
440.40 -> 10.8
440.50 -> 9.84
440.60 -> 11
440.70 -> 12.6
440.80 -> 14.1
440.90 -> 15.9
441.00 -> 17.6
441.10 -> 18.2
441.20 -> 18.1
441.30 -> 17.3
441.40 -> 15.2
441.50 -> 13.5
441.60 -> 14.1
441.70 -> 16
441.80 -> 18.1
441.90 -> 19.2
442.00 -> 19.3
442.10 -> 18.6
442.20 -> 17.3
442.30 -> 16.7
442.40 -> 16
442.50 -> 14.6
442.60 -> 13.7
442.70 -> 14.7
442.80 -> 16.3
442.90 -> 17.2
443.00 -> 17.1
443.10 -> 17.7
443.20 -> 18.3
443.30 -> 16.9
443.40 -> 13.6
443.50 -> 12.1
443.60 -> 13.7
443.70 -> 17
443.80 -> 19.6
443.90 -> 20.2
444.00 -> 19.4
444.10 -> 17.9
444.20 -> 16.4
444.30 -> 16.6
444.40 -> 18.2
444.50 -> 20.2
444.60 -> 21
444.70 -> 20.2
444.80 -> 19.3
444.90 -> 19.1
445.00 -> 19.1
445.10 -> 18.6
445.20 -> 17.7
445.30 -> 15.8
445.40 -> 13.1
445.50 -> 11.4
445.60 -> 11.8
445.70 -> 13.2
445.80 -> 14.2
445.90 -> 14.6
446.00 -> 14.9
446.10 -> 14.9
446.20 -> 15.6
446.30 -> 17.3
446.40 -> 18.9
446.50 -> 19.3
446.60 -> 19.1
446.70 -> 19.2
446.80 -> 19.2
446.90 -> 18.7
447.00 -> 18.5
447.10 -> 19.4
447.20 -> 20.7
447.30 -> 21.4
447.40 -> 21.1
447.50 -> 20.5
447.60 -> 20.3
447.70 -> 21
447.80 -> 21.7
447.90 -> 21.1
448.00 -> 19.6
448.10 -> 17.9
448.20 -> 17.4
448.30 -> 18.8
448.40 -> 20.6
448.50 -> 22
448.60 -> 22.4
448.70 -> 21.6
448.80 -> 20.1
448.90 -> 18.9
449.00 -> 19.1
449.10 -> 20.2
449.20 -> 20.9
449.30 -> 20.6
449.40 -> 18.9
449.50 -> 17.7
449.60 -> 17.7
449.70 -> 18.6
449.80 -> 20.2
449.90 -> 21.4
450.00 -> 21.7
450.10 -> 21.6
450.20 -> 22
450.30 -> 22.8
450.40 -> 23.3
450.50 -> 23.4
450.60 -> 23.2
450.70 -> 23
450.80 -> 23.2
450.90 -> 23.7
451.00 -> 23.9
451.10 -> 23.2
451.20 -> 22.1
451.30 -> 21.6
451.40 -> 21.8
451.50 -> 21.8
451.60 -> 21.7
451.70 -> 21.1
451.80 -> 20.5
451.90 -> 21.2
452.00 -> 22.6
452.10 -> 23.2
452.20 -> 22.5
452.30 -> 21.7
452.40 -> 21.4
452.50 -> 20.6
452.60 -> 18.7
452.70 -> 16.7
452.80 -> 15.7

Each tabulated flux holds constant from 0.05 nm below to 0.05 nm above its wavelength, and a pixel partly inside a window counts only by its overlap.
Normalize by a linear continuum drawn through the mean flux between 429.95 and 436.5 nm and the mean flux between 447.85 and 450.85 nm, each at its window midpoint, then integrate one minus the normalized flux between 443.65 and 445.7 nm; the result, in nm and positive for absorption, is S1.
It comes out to 0.14 nm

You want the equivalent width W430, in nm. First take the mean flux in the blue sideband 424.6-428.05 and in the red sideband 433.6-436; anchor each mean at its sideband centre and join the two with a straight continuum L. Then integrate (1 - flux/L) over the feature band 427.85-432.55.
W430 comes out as 0.47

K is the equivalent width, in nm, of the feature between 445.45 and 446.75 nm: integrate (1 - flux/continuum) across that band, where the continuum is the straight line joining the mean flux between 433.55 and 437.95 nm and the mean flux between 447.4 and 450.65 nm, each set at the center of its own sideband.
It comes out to 0.26 nm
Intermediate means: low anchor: 16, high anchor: 20.5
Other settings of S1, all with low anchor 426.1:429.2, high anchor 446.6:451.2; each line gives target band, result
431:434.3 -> -0.423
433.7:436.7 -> -0.368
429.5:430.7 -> 0.211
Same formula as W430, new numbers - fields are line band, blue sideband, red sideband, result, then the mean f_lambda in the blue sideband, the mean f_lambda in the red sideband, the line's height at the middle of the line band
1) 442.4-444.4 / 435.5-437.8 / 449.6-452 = 0.281 nm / 16.7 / 22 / 19.2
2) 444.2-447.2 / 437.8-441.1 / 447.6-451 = 0.192 nm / 14.3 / 20.8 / 18.5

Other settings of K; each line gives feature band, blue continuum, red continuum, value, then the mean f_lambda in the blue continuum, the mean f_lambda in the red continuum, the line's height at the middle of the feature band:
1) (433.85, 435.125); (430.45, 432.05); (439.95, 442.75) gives -0.26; 12.4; 15.4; 13.4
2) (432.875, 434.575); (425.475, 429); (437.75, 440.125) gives -0.44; 10.7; 14.7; 12.9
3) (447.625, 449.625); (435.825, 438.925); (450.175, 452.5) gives 0.09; 15.1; 22.4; 20.9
